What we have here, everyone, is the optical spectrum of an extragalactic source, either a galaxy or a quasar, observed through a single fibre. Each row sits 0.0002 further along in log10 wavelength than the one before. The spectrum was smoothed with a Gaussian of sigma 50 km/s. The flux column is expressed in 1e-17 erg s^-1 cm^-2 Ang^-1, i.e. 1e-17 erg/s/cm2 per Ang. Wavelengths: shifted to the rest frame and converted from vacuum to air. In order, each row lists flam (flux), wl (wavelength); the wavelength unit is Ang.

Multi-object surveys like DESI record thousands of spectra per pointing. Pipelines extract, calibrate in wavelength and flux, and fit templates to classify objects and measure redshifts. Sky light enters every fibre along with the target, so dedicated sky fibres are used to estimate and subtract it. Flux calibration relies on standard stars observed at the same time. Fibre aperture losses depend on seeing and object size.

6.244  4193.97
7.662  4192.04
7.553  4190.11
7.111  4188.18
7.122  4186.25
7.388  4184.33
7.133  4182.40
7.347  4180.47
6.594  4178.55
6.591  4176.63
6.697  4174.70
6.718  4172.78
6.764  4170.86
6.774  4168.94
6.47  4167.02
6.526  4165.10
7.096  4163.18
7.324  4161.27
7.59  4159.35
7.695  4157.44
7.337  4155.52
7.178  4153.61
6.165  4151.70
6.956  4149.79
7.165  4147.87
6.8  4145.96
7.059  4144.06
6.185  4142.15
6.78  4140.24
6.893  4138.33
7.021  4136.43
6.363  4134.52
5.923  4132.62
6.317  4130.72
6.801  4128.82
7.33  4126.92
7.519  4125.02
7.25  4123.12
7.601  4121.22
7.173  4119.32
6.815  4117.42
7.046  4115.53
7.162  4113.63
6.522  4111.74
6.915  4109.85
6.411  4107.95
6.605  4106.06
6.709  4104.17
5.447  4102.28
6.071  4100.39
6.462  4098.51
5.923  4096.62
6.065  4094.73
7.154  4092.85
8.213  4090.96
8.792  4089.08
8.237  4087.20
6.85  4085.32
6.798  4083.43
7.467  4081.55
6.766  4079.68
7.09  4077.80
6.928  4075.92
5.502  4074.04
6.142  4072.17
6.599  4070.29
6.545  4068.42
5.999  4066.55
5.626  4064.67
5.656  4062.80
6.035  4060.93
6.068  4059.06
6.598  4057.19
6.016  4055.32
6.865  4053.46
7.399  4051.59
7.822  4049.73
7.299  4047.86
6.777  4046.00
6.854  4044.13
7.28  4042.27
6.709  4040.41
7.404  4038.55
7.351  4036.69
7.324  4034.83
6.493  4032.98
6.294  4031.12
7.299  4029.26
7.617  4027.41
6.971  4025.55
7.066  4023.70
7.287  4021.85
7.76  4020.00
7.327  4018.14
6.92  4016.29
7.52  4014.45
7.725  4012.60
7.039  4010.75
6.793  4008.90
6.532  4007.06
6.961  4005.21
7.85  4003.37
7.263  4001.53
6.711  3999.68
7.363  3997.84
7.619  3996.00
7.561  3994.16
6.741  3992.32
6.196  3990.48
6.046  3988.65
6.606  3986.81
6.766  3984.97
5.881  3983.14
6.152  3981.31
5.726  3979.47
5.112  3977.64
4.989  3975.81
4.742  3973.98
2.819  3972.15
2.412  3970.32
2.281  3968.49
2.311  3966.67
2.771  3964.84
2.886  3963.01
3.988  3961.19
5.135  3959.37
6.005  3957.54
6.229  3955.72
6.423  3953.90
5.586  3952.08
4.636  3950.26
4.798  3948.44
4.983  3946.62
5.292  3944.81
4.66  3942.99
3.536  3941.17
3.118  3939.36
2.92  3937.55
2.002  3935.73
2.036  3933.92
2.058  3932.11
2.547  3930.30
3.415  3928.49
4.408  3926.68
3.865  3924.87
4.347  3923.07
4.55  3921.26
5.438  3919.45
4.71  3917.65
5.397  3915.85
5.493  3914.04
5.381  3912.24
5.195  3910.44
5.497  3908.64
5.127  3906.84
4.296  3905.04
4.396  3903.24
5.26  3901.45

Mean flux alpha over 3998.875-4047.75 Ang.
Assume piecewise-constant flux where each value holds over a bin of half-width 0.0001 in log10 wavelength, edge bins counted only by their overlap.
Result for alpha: 7.12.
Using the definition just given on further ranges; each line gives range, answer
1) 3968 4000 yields 5.68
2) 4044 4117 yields 6.7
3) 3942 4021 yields 5.75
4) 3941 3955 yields 5.08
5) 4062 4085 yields 6.44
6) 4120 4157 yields 6.89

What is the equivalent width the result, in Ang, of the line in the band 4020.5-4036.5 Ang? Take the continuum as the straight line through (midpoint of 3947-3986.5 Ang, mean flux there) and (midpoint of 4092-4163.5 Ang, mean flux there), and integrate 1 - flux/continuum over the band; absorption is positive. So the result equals -4.60 Ang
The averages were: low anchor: 4.68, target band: 7.08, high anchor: 6.81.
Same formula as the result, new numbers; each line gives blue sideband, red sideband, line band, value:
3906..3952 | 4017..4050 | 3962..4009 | 2.7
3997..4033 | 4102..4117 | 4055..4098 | 1.0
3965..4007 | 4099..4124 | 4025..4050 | -3.9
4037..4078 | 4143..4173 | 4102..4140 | 0.1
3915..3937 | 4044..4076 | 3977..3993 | -4.0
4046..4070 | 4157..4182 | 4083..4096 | -1.6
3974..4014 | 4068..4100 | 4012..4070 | -1.1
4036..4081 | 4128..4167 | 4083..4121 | -0.8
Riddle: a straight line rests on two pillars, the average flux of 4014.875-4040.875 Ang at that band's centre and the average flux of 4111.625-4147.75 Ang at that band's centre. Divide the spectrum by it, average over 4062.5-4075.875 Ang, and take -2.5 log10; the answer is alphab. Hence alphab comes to 0.16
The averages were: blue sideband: 7.15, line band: 6.09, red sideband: 6.89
